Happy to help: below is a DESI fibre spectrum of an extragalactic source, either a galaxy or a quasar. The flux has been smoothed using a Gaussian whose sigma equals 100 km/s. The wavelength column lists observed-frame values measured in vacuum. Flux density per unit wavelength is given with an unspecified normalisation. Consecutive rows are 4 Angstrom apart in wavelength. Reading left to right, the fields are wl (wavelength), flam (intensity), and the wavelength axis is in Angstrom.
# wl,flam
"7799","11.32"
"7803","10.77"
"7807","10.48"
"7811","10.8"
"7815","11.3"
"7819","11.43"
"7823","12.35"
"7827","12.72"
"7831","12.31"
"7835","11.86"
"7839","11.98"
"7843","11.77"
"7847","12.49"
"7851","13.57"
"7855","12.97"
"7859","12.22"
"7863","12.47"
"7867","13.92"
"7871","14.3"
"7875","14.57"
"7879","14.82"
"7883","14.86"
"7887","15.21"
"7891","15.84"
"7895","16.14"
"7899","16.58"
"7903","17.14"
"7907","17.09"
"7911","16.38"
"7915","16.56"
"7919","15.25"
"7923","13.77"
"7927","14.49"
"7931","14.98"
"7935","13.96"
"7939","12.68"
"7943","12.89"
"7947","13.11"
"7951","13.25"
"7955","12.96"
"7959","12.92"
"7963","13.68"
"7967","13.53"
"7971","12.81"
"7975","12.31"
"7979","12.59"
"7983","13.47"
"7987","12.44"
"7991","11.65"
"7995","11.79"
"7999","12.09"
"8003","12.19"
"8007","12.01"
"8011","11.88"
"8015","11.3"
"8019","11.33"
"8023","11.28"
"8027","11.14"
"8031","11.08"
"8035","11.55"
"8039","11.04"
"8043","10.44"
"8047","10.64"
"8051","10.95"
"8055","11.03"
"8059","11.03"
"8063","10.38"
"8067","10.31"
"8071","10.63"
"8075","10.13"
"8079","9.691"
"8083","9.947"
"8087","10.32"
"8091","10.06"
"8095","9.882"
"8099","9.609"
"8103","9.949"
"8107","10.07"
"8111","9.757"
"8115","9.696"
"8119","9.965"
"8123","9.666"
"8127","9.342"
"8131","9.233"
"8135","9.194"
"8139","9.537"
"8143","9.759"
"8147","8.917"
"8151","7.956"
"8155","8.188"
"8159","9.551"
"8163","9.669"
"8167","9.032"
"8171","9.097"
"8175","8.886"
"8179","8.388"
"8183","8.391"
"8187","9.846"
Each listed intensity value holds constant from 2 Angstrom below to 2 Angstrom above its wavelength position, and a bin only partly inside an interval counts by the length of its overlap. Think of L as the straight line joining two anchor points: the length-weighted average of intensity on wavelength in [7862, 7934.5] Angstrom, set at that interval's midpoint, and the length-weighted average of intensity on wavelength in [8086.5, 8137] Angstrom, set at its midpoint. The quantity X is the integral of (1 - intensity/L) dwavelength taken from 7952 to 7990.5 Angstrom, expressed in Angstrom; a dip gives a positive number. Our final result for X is 1.3 Angstrom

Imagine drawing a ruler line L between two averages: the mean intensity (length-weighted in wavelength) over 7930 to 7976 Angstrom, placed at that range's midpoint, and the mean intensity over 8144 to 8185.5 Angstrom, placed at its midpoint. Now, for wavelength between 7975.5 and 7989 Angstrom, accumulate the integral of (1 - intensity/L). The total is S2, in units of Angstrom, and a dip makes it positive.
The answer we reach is -0.2 Angstrom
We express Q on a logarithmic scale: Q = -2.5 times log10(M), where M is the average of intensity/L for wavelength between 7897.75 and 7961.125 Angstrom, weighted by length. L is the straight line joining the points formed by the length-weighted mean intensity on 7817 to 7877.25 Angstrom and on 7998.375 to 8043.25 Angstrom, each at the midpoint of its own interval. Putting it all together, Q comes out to -0.20 mag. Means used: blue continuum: 12.7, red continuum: 11.5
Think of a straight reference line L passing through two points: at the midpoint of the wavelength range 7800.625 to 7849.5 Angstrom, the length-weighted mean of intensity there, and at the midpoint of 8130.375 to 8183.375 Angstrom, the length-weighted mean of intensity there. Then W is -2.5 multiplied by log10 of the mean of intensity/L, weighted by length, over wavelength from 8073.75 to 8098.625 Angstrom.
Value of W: -0.045 mag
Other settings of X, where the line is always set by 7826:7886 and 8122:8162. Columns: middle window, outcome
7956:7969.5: -1.93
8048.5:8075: -1.06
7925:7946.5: -3.05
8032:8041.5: -0.54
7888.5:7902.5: -4.05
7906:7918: -4.02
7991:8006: -1.10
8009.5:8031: -0.98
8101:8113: -0.37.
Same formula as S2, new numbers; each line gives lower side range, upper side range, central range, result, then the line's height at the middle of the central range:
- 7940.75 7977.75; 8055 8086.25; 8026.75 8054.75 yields 0.25 Angstrom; 11.1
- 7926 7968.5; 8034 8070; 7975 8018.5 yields 0.31 Angstrom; 12.2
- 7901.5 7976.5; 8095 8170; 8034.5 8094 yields 3.13 Angstrom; 11.1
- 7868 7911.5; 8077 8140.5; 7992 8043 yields 2.90 Angstrom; 12.2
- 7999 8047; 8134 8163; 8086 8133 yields -0.03 Angstrom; 9.78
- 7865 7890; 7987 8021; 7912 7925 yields -1.45 Angstrom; 13.7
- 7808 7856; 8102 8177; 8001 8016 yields -1.97 Angstrom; 10.5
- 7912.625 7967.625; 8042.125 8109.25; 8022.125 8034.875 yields 0.36 Angstrom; 11.5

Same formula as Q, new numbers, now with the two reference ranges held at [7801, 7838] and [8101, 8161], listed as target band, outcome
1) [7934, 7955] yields -0.22 mag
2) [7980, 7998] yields -0.19 mag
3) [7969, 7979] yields -0.20 mag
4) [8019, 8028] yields -0.11 mag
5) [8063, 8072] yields -0.06 mag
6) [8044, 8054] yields -0.09 mag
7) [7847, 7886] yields -0.22 mag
